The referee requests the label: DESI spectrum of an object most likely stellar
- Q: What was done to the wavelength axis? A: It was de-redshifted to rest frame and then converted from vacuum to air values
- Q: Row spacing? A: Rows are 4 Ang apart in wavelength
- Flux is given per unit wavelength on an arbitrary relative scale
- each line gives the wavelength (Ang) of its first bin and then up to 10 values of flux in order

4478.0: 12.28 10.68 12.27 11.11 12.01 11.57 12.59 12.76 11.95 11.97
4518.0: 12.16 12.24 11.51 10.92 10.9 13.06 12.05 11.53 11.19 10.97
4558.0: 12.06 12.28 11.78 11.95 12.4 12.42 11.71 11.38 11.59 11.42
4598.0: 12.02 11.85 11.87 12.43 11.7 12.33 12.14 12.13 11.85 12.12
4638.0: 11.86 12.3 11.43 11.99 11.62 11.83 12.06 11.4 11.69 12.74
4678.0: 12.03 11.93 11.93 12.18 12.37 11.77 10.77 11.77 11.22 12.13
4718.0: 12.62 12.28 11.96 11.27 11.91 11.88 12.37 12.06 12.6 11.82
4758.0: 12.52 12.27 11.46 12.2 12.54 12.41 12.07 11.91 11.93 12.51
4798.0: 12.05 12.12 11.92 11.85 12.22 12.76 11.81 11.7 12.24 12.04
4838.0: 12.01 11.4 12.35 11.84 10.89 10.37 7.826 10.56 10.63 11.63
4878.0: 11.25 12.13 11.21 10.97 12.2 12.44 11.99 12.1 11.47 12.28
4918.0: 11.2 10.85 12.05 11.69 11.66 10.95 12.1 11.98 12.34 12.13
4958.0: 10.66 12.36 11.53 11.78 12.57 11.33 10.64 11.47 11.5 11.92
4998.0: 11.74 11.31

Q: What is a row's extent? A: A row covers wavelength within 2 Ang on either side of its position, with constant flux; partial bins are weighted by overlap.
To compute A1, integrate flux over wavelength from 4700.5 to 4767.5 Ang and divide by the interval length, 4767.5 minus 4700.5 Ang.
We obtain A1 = 11.9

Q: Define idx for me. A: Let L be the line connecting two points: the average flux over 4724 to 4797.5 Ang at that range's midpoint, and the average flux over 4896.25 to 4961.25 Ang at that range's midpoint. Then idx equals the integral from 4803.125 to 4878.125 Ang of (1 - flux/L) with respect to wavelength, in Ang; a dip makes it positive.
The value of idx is 3.0 Ang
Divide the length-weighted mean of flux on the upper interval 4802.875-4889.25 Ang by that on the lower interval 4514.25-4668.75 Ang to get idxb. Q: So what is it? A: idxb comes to 0.97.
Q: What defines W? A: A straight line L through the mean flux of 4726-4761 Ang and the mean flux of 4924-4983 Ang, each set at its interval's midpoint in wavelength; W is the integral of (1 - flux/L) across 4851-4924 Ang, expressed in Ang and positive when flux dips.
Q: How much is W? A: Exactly 3.7 Ang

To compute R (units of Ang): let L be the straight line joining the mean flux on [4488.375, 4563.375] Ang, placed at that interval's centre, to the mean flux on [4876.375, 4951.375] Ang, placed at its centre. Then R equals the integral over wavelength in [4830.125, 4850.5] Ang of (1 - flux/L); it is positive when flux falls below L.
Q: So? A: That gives -0.4 Ang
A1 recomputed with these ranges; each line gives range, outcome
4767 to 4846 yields 12.1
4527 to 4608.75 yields 11.8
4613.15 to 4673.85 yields 11.9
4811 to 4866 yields 11.5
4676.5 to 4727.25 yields 11.9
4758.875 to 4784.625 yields 12.2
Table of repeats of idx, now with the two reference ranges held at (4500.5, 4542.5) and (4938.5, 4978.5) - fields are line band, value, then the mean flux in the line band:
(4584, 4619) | 0.43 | 11.8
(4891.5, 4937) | 0.36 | 11.8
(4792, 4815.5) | -0.39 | 12.1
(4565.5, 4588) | 0.06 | 12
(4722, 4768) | -0.35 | 12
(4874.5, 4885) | 0.22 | 11.6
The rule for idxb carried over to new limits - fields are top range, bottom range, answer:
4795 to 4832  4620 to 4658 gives 1.01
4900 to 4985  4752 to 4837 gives 0.97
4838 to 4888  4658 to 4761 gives 0.92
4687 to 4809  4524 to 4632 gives 1.02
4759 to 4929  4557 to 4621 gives 0.98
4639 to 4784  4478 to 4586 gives 1.01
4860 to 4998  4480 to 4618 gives 0.97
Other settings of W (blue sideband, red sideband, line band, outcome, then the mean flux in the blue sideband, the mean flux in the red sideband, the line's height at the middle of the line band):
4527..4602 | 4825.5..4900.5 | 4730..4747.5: -0.7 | 11.8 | 11.3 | 11.5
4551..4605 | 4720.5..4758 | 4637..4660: 0.2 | 11.8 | 12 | 11.9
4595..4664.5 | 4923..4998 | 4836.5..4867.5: 2.3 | 12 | 11.7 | 11.8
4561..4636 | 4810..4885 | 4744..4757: -0.6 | 12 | 11.4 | 11.6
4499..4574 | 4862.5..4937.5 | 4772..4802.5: -1.5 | 11.9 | 11.5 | 11.6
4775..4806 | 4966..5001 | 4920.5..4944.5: 0.4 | 12.1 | 11.6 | 11.7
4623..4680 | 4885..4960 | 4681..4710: 0.3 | 11.9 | 11.7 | 11.9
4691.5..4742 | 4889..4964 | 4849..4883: 3.1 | 11.9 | 11.8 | 11.8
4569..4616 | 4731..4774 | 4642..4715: 1.1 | 11.9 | 12.1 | 12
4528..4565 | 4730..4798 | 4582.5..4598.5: 0.3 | 11.7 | 12.1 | 11.8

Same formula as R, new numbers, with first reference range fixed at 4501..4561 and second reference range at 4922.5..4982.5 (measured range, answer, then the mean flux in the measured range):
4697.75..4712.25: 0.6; 11.3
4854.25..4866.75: 2.2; 9.67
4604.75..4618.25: -0.3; 12.1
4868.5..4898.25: 0.6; 11.5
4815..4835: -0.6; 12.1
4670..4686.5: -0.4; 12.1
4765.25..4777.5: -0.4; 12.2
